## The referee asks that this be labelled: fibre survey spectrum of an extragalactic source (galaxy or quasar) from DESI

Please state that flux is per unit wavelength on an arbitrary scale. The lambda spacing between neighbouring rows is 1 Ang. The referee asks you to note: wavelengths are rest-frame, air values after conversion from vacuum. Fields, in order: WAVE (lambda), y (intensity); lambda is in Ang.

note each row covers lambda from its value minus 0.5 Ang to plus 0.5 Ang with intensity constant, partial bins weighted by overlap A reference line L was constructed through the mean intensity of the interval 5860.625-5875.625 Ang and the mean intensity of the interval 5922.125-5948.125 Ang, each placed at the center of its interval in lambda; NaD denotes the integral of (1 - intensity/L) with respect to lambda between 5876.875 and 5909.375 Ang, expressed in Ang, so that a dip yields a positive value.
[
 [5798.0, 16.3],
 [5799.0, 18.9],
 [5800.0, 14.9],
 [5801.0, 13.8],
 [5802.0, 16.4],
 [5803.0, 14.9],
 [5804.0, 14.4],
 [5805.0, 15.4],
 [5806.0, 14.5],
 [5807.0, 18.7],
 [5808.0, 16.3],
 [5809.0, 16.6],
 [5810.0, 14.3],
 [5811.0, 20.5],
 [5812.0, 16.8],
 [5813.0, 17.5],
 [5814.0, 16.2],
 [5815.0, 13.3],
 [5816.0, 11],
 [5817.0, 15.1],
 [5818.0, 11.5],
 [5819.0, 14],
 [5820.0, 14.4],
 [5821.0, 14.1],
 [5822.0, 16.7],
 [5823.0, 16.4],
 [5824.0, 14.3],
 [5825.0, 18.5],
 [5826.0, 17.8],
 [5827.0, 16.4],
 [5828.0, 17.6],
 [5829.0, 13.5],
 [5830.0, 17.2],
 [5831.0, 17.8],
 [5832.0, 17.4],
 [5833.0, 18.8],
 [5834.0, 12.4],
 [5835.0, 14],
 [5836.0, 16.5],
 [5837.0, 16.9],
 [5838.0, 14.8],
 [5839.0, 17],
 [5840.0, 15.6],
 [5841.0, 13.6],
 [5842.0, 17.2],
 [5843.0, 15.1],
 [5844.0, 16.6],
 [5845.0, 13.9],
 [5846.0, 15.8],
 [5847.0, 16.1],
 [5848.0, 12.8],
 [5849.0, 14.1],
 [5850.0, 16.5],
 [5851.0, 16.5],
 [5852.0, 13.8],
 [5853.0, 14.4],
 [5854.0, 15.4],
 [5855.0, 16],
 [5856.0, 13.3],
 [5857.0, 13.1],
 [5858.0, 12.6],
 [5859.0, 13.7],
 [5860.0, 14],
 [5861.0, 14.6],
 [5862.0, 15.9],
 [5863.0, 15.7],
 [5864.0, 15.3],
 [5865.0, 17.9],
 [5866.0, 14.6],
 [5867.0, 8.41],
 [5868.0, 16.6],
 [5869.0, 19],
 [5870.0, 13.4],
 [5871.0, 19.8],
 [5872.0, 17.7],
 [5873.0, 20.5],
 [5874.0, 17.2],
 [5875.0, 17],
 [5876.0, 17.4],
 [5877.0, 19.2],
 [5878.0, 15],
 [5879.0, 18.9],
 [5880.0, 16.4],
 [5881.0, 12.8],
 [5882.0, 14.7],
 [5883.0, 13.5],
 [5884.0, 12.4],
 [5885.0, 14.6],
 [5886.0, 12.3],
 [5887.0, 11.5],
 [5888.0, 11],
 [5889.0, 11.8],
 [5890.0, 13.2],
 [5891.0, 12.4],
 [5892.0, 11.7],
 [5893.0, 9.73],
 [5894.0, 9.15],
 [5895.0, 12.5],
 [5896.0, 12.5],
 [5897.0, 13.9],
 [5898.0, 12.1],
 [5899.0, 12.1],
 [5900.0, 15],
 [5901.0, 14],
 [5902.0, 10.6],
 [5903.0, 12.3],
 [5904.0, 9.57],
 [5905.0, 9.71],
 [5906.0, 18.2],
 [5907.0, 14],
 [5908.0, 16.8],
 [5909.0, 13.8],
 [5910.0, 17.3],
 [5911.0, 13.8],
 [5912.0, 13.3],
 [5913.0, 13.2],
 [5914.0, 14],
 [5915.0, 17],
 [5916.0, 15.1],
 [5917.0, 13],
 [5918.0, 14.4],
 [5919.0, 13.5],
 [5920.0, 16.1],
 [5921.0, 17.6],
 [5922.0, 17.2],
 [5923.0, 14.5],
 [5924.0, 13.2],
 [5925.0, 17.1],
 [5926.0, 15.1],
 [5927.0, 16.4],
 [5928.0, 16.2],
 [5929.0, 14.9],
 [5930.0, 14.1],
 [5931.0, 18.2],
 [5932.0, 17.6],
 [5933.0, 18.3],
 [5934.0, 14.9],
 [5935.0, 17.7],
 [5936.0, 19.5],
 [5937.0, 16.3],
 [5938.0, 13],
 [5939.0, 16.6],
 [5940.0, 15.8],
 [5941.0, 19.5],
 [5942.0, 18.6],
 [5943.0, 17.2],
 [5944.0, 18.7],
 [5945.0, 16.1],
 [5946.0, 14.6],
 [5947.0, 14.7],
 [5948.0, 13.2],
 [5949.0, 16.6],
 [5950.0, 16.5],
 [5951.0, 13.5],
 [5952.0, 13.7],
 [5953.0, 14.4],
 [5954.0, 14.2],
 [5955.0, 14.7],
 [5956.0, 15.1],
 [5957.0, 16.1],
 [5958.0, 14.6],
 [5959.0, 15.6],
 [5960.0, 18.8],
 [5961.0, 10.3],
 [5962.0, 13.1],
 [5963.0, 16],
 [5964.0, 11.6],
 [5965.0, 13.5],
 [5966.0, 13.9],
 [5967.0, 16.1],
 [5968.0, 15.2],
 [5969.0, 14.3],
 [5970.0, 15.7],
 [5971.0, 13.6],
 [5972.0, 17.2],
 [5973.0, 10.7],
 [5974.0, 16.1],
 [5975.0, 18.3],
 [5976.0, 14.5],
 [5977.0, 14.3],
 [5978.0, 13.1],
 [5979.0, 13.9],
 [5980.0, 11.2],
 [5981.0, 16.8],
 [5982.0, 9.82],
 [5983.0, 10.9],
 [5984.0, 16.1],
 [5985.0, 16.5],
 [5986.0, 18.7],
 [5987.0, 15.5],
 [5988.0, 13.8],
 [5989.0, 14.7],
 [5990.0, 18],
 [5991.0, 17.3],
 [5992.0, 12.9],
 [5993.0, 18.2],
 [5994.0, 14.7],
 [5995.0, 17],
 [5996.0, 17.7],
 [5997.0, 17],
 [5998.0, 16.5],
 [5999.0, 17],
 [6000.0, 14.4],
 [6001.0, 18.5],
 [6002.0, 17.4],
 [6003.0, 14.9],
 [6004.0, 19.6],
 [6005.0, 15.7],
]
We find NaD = 6.17 Ang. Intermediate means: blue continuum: 16.3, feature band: 13.2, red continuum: 16.3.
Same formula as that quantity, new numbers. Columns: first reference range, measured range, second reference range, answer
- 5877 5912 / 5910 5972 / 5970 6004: -4.5 Ang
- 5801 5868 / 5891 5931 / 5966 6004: 3.6 Ang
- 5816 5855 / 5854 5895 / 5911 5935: 2.3 Ang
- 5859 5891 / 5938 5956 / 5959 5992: -1.1 Ang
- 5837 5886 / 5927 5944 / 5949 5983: -2.4 Ang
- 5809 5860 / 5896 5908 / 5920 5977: 1.9 Ang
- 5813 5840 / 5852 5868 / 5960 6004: 1.1 Ang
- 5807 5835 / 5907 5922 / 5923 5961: 0.9 Ang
